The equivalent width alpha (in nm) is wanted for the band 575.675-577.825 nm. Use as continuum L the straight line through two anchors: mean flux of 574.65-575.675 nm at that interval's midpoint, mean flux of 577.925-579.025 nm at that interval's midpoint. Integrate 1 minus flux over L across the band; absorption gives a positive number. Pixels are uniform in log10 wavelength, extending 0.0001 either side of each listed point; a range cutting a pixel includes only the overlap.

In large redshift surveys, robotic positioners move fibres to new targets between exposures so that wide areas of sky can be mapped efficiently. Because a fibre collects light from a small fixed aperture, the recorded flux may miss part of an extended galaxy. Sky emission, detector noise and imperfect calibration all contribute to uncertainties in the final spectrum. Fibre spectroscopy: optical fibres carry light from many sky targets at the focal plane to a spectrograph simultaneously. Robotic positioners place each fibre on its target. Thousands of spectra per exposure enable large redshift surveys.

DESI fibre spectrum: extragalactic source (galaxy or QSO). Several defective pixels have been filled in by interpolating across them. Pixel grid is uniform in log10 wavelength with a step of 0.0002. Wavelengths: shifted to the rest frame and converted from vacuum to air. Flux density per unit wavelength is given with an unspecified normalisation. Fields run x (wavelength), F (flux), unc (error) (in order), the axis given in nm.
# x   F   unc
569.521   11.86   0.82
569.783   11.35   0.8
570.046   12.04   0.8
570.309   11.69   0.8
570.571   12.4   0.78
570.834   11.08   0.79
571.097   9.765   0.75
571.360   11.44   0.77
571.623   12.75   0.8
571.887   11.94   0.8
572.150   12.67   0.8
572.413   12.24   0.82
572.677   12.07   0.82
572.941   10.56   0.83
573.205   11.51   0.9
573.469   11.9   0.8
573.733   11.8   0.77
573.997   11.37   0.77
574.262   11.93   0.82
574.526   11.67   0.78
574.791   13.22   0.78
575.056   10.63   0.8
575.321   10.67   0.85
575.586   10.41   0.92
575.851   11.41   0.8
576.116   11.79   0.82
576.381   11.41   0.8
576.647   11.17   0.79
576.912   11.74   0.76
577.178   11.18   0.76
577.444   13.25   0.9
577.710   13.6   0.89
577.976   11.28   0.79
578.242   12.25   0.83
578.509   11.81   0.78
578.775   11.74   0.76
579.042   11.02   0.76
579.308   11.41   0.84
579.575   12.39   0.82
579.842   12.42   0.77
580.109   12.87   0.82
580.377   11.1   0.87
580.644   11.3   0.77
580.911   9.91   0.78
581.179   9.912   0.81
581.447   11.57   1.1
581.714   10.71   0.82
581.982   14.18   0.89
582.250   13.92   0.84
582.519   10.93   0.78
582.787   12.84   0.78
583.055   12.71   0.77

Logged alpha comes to -0.08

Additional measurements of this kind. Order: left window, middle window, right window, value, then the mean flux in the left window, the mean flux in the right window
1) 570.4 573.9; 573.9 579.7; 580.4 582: -0.17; 11.7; 11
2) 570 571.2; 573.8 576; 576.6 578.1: 0.08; 11.4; 12.1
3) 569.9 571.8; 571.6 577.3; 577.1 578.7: 0.15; 11.6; 12.2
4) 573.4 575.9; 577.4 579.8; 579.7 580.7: -0.05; 11.5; 12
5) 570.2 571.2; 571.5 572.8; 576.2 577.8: -0.10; 11.3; 12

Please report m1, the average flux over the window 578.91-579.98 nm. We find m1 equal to 11.8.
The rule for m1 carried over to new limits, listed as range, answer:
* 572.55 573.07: 11.3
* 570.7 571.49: 10.8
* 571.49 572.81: 12.3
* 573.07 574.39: 11.7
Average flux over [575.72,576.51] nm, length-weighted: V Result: 11.5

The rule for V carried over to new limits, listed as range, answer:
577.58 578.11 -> 12.4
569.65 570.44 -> 11.7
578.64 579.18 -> 11.4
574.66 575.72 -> 11.2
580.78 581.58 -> 10.5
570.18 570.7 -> 12.1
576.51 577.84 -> 12.2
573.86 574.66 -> 11.7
